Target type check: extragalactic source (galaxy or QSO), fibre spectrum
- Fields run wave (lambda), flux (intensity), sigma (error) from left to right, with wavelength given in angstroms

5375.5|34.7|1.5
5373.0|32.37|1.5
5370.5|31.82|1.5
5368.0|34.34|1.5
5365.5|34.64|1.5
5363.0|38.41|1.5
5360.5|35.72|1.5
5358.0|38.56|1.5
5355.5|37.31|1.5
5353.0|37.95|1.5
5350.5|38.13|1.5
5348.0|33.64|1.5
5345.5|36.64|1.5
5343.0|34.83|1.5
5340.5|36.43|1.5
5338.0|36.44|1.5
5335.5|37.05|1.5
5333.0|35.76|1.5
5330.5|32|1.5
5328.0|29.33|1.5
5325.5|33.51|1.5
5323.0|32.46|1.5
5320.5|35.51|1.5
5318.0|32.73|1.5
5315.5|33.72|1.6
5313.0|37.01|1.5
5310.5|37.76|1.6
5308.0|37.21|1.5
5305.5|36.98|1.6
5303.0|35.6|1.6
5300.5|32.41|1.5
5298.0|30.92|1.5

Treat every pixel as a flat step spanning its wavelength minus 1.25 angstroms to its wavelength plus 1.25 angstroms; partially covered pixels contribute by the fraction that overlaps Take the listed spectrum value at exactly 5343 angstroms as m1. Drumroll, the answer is 34.83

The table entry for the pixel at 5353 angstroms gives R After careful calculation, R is 37.95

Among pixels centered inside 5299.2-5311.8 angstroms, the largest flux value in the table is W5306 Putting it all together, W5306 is 37.76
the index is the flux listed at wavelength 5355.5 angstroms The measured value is 37.31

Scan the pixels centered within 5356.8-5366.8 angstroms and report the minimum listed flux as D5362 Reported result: 34.64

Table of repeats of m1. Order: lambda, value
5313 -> 37.01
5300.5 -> 32.41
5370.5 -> 31.82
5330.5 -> 32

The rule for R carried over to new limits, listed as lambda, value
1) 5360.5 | 35.72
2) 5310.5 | 37.76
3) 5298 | 30.92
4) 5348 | 33.64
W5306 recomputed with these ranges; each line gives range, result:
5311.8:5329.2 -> 37.01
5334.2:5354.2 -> 38.13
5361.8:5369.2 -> 38.41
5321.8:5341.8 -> 37.05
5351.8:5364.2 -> 38.56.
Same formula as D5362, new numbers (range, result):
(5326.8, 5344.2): 29.33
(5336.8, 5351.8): 33.64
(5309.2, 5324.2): 32.46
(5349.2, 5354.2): 37.95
